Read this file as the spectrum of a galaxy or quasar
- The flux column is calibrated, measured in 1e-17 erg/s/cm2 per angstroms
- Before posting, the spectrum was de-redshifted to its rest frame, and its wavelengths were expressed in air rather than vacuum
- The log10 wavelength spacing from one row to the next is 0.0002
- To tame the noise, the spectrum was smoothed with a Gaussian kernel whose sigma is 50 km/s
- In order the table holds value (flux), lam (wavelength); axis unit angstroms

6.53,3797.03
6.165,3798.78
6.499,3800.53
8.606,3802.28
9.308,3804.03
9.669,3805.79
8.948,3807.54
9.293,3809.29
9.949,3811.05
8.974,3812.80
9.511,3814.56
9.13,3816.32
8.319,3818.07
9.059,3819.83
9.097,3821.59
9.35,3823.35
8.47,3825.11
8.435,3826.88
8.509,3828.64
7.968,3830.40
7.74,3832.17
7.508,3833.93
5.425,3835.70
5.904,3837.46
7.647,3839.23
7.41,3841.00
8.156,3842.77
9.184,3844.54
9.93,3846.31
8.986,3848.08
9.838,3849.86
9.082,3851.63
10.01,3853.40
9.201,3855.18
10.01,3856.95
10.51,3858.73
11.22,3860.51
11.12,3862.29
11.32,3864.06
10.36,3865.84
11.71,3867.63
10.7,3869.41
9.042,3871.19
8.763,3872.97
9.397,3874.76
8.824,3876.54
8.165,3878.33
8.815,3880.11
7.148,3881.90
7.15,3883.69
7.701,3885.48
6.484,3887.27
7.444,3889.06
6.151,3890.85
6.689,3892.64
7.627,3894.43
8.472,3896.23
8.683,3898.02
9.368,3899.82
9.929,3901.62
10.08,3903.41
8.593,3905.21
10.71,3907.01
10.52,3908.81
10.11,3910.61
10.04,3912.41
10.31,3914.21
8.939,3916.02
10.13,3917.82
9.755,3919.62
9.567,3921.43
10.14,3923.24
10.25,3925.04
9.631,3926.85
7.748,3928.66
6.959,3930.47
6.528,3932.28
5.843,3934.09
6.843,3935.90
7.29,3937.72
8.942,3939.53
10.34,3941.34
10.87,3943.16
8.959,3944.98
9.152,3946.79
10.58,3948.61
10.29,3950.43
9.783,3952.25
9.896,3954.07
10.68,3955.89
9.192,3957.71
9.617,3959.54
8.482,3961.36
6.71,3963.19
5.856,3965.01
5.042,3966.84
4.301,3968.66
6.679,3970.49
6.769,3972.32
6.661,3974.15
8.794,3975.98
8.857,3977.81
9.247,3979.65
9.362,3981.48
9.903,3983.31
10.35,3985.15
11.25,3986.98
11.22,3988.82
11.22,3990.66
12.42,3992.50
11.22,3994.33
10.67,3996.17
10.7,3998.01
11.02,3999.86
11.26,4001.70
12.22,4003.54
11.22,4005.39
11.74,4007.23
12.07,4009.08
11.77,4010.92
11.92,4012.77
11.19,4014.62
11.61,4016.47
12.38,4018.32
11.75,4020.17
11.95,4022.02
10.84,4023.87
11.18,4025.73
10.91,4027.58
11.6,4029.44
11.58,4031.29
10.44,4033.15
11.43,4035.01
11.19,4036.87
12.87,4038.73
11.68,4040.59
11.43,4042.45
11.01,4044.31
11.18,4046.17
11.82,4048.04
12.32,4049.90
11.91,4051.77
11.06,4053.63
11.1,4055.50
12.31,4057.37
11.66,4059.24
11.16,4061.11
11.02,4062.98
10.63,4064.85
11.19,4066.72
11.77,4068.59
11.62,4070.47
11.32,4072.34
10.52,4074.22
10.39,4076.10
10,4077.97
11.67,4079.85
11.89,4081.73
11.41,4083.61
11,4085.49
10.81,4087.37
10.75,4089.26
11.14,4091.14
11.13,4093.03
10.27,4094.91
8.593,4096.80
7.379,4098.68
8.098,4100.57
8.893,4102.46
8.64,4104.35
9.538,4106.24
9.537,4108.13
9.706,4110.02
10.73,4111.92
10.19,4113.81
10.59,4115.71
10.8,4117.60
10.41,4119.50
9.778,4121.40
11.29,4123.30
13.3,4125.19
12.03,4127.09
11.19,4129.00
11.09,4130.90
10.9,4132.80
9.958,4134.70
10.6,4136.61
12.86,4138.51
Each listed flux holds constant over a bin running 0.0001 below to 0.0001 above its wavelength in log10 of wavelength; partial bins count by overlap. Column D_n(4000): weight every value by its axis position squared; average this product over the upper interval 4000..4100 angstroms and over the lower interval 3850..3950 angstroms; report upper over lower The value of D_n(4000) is 1.3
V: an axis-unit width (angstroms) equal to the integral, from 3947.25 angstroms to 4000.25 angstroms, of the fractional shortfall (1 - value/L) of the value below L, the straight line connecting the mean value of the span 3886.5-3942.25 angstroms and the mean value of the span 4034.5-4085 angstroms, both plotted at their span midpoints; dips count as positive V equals 3.5 angstroms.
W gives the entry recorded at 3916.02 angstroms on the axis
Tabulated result 8.939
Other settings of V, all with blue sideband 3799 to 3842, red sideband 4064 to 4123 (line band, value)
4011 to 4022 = -2.3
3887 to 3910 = 0.8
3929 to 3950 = 1.8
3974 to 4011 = -4.2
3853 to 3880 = -4.1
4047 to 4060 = -2.2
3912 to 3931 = -0.8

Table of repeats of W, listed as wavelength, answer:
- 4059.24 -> 11.66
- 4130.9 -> 11.09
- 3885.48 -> 7.701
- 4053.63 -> 11.06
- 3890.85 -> 6.151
